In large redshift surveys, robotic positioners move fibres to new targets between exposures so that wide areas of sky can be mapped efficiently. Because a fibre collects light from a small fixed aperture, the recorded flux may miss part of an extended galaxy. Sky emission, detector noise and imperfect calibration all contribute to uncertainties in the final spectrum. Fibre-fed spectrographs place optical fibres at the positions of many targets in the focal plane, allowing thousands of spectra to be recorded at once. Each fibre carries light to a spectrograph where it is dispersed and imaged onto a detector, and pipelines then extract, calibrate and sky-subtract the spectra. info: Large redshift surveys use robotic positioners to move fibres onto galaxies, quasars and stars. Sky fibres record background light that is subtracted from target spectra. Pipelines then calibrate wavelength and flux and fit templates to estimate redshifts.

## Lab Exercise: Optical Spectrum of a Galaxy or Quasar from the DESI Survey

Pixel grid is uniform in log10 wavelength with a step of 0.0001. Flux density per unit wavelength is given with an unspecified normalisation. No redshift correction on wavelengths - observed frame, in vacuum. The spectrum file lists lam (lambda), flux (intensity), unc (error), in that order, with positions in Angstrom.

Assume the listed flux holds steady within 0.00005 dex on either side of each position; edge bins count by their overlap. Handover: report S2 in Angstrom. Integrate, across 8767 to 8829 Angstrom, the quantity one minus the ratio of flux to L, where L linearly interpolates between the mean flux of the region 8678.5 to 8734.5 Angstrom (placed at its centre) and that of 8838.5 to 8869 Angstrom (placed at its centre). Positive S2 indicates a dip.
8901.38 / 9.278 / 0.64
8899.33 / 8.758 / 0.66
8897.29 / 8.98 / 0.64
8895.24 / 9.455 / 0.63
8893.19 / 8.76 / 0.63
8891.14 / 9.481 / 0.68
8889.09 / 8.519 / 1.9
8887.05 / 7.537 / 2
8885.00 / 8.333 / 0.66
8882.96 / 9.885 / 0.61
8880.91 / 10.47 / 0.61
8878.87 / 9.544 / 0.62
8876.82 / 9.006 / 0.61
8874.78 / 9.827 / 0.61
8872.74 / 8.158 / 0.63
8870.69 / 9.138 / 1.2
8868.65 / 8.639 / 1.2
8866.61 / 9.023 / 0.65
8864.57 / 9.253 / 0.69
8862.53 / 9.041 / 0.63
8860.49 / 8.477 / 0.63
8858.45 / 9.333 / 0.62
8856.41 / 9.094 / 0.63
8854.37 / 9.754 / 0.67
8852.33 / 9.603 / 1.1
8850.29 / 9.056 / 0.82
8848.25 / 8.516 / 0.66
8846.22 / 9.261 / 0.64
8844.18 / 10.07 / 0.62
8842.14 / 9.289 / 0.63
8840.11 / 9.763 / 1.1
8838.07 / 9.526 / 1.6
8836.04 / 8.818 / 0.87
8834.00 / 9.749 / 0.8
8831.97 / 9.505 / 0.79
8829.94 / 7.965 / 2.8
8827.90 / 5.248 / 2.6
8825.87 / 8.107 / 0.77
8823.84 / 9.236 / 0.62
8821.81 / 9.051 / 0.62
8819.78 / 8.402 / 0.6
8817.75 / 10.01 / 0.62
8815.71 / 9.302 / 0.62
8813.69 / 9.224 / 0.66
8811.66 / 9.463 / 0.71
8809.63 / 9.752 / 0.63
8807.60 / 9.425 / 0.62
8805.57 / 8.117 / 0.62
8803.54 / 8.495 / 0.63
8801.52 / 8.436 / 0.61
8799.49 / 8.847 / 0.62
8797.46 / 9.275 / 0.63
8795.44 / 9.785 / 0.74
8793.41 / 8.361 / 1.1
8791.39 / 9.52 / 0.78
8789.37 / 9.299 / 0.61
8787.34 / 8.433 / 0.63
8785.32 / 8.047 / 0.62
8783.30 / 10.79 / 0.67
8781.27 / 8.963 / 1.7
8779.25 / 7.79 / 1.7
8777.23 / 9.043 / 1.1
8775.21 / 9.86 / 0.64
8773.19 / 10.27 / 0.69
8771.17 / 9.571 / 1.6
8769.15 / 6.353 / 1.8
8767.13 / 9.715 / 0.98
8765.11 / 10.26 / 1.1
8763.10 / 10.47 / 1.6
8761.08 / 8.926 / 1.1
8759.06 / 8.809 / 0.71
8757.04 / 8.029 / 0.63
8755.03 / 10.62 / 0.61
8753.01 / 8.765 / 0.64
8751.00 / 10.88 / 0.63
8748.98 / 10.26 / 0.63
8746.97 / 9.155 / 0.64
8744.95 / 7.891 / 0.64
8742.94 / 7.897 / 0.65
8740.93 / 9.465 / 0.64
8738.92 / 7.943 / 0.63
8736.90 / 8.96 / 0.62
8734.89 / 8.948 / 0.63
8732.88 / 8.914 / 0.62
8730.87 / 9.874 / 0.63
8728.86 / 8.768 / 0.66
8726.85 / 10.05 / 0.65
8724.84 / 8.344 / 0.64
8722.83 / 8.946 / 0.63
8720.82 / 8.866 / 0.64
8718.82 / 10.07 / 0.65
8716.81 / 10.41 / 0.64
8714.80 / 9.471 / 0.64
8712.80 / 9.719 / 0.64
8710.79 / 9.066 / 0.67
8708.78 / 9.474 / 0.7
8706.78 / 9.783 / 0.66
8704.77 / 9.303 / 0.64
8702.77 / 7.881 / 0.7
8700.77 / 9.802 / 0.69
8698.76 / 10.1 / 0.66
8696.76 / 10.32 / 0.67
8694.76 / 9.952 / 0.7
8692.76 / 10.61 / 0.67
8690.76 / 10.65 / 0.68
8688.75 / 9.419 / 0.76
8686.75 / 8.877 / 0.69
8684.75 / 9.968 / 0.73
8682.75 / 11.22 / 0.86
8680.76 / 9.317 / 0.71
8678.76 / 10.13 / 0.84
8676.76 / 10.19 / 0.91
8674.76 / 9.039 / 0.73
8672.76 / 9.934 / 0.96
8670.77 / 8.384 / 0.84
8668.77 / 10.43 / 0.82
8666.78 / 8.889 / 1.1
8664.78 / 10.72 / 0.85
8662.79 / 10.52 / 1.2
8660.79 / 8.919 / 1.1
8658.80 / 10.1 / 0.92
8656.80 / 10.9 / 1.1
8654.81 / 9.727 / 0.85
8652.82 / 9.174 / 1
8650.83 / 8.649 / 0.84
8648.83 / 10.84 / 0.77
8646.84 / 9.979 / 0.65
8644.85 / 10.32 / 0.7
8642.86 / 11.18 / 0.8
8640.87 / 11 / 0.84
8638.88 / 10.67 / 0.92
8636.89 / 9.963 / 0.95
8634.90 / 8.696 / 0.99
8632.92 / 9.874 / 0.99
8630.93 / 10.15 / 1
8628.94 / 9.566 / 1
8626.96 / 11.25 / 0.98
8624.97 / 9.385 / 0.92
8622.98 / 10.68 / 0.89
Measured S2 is 3.1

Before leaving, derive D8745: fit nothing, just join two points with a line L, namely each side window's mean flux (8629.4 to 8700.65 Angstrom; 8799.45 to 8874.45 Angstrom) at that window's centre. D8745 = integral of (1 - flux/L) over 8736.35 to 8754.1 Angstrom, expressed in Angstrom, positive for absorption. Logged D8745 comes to 0.9 Angstrom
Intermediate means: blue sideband 9.96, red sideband 8.99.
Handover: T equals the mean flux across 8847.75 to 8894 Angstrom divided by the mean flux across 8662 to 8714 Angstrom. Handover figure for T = 0.9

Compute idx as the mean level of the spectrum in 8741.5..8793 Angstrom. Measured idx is 9.18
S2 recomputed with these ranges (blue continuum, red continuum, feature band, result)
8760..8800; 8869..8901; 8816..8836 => 1.10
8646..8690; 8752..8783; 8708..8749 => 1.28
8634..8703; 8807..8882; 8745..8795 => 1.15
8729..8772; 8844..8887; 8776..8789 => 0.35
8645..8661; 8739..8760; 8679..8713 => -0.75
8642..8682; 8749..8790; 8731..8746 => 1.26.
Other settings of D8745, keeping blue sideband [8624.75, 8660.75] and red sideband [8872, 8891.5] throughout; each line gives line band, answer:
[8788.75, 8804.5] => 0.7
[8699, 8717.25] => 0.7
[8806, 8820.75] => 0.1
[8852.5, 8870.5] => 0.1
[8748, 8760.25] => 0.1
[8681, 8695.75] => -0.3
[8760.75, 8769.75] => 0.3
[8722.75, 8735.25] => 0.7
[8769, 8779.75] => 0.5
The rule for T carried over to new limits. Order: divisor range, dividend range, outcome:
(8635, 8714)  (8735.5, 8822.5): 0.92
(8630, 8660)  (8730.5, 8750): 0.88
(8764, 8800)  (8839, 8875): 1.00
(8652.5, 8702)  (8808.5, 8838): 0.90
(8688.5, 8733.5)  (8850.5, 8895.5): 0.95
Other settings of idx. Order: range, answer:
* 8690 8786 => 9.34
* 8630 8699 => 9.96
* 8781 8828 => 8.97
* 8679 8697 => 10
